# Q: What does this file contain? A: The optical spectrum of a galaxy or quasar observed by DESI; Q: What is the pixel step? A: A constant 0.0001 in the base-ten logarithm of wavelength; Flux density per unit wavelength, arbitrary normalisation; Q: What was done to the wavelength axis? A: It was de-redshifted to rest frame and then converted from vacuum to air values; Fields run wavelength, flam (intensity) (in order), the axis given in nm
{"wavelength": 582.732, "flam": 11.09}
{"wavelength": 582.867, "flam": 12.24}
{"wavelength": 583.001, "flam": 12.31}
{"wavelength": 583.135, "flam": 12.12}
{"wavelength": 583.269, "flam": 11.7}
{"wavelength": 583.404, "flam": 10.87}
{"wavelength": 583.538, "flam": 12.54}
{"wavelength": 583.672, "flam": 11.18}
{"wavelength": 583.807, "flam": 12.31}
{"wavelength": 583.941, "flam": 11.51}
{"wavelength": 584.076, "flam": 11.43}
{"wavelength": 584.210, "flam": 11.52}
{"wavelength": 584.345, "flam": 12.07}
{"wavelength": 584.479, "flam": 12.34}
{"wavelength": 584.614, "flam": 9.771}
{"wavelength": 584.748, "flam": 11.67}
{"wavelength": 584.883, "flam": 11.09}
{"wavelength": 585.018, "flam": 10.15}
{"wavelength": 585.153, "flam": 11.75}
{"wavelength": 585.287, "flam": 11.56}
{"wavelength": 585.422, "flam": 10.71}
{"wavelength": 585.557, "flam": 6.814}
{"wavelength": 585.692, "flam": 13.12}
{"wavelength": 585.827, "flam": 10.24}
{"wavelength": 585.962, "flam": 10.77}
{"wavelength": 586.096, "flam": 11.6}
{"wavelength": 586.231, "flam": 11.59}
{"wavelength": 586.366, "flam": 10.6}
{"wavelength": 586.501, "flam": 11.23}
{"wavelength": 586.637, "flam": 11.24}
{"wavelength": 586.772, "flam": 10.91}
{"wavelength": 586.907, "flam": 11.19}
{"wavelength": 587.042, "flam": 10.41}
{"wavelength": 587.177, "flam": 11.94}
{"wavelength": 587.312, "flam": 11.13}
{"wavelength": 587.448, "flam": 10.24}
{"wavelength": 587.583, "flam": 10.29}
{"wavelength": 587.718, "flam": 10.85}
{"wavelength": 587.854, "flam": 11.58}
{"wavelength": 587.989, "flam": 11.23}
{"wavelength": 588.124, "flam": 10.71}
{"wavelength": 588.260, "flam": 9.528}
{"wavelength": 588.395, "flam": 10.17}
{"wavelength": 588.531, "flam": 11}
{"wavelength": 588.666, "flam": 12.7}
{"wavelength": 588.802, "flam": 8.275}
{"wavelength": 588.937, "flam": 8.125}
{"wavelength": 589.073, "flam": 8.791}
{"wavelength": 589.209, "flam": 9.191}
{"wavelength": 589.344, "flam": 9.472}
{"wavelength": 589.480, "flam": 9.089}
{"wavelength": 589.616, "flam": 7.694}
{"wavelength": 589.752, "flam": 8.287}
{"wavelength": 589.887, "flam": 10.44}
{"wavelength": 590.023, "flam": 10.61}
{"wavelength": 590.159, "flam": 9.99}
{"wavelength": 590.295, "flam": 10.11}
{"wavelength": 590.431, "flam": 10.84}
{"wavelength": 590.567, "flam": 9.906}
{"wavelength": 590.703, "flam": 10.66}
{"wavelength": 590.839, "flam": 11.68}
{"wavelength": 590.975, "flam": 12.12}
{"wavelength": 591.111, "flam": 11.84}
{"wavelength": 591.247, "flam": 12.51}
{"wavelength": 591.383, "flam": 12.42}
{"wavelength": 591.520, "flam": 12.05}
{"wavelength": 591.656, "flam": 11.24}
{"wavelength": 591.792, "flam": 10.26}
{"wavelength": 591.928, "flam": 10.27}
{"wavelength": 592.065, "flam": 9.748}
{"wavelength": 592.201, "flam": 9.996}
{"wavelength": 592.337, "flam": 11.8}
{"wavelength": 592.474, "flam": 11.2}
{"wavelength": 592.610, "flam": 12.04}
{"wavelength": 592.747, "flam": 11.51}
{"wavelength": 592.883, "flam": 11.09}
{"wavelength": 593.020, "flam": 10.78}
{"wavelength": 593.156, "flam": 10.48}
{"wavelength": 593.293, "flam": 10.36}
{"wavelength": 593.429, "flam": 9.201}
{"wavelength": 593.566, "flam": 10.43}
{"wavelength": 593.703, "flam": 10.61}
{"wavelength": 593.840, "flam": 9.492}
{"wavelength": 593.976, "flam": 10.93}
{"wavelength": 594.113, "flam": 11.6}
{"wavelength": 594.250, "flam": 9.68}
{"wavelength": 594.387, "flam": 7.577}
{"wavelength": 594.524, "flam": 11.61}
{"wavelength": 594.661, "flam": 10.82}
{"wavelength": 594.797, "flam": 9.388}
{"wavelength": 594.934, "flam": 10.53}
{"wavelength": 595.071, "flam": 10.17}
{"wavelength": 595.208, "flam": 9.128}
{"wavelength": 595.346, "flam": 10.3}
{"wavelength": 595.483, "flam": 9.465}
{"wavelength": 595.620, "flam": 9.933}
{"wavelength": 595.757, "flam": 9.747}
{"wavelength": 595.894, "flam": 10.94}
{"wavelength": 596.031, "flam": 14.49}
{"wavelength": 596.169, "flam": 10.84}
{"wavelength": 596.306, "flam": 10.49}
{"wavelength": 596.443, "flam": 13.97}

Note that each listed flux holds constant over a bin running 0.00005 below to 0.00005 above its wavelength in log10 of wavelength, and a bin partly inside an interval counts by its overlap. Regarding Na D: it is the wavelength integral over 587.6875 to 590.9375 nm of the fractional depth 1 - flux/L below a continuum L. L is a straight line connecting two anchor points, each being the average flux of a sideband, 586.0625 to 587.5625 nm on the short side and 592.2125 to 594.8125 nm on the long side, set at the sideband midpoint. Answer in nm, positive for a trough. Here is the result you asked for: 0.25 nm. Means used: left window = 11.1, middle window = 10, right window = 10.6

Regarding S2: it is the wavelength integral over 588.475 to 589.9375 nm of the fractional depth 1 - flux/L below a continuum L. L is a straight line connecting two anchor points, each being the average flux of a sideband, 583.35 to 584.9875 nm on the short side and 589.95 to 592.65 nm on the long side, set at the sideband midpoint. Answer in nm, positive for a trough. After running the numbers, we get 0.24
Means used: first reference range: 11.5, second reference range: 11.1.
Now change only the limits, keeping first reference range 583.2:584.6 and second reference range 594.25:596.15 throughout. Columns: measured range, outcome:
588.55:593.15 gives 0.13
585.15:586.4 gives 0.07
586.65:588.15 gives 0.04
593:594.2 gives 0.01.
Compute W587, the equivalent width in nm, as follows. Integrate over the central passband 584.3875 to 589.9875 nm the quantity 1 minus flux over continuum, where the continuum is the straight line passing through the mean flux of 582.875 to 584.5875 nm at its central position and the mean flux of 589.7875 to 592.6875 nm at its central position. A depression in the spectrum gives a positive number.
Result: 0.47 nm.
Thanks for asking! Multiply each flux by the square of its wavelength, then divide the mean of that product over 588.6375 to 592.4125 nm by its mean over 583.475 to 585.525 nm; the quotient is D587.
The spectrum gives 0.93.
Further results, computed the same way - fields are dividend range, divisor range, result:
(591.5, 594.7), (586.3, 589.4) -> 1.03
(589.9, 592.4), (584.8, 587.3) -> 1.02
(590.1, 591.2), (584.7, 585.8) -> 1.03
